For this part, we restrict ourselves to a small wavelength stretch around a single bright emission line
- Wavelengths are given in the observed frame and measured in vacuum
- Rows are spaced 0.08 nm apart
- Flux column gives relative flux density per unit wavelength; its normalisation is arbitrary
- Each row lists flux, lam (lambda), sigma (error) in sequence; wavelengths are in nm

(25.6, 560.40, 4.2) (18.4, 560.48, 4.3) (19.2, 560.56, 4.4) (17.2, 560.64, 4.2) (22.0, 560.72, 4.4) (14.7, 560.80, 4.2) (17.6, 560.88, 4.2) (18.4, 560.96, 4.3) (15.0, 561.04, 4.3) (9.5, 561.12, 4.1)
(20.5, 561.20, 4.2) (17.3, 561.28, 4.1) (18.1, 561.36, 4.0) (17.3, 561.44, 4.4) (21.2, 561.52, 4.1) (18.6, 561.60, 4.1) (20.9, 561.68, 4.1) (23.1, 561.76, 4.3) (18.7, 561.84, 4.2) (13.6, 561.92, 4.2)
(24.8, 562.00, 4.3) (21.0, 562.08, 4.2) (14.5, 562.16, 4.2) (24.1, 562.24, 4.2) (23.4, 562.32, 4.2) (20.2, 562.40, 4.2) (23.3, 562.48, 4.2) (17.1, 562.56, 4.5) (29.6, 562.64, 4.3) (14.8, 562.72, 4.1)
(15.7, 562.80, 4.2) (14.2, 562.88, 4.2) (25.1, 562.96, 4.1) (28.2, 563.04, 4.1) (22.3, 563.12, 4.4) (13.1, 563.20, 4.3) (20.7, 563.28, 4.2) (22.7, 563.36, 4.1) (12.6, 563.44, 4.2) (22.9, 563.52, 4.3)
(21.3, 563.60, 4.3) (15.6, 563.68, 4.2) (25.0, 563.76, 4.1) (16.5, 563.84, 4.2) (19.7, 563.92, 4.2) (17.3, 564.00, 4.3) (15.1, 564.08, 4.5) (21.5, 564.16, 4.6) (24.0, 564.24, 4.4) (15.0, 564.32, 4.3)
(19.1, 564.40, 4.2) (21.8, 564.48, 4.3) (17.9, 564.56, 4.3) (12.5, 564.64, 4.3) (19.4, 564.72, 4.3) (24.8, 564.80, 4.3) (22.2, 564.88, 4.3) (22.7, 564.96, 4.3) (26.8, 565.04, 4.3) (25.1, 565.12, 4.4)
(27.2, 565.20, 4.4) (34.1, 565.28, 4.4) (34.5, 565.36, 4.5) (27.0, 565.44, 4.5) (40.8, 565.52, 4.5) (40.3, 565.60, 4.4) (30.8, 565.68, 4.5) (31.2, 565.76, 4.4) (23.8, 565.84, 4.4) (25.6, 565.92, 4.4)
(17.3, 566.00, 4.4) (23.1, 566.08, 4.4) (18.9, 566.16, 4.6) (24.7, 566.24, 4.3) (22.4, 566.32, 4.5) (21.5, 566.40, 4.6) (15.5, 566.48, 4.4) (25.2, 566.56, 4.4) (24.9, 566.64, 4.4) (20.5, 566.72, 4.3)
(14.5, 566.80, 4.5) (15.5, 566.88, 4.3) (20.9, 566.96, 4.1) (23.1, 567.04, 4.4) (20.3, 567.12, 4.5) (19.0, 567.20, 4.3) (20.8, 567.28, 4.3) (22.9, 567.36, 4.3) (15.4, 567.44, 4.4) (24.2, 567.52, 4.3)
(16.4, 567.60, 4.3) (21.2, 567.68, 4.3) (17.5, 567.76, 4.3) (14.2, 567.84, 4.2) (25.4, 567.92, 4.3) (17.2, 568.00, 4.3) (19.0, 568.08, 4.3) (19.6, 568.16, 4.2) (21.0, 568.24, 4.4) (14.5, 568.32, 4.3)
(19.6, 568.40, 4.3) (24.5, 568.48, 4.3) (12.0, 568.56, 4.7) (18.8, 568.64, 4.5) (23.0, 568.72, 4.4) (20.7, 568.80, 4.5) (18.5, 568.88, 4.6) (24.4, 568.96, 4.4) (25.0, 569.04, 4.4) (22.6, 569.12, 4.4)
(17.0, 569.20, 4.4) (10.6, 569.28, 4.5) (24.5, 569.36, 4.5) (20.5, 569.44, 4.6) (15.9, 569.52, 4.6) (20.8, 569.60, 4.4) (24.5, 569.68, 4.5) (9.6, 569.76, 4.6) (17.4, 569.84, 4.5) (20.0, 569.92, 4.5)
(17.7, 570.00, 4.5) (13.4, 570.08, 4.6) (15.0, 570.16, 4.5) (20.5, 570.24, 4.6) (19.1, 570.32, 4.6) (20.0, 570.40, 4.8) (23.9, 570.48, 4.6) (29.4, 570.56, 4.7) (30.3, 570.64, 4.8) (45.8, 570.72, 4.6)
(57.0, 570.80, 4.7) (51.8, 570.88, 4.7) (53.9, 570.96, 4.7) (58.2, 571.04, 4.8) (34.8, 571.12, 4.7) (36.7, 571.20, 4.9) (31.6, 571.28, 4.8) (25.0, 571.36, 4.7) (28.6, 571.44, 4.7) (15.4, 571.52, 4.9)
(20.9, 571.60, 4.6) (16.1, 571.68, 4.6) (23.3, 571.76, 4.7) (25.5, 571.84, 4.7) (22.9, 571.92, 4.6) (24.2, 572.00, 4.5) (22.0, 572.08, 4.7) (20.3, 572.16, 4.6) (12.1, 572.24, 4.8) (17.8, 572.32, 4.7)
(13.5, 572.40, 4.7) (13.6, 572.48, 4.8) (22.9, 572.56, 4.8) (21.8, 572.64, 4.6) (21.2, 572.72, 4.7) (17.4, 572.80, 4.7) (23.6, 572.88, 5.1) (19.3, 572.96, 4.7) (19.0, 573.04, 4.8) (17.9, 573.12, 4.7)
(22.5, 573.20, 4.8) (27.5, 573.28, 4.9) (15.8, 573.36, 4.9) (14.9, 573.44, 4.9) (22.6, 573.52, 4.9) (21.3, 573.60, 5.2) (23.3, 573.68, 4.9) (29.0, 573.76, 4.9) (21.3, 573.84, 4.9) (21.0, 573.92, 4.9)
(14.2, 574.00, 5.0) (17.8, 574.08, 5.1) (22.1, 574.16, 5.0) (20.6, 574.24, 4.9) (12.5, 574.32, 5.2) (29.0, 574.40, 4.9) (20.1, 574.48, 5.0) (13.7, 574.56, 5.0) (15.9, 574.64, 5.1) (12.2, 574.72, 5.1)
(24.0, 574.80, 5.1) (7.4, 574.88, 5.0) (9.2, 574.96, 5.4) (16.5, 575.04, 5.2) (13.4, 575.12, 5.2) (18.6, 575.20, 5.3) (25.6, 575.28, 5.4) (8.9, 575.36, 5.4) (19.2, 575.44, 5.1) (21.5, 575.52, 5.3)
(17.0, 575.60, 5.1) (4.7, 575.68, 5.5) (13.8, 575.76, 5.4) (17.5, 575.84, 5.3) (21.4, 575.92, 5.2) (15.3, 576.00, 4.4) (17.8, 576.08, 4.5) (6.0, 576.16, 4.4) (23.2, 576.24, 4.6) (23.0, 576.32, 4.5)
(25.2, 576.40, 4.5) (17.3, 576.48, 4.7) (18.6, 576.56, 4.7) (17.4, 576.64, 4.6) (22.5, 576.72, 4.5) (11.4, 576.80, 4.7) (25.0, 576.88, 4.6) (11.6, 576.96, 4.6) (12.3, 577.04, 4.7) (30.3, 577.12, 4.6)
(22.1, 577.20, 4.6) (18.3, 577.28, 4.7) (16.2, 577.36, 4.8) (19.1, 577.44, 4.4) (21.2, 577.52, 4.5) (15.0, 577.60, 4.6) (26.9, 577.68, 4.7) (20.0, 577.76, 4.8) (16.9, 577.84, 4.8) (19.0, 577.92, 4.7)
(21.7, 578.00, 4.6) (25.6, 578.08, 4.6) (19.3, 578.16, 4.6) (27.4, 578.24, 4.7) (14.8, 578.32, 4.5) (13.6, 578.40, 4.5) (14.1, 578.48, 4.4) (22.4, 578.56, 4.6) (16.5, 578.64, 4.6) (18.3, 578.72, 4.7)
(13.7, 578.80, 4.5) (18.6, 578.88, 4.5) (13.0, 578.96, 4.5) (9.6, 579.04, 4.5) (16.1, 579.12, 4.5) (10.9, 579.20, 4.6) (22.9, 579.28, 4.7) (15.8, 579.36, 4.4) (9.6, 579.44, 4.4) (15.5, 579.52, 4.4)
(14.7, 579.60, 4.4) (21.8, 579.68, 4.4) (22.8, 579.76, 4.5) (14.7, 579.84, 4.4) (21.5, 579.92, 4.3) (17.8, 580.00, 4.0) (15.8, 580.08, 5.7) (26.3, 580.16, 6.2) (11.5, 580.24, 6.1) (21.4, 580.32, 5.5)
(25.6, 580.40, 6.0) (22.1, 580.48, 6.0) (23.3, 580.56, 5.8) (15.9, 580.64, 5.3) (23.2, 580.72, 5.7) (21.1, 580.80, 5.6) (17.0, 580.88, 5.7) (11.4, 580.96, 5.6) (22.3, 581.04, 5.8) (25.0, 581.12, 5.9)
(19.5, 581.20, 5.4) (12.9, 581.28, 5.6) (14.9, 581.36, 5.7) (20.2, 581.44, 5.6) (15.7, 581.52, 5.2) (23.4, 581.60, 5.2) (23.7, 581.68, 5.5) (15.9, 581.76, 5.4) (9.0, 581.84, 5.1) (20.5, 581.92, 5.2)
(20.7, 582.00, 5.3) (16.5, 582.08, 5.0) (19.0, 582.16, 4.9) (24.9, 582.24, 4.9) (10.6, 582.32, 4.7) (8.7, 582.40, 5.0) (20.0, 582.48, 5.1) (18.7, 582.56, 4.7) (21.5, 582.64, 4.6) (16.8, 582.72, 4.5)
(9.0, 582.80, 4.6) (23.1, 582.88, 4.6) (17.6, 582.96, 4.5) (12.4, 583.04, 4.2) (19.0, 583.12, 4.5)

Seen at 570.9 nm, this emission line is [O III] 5007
